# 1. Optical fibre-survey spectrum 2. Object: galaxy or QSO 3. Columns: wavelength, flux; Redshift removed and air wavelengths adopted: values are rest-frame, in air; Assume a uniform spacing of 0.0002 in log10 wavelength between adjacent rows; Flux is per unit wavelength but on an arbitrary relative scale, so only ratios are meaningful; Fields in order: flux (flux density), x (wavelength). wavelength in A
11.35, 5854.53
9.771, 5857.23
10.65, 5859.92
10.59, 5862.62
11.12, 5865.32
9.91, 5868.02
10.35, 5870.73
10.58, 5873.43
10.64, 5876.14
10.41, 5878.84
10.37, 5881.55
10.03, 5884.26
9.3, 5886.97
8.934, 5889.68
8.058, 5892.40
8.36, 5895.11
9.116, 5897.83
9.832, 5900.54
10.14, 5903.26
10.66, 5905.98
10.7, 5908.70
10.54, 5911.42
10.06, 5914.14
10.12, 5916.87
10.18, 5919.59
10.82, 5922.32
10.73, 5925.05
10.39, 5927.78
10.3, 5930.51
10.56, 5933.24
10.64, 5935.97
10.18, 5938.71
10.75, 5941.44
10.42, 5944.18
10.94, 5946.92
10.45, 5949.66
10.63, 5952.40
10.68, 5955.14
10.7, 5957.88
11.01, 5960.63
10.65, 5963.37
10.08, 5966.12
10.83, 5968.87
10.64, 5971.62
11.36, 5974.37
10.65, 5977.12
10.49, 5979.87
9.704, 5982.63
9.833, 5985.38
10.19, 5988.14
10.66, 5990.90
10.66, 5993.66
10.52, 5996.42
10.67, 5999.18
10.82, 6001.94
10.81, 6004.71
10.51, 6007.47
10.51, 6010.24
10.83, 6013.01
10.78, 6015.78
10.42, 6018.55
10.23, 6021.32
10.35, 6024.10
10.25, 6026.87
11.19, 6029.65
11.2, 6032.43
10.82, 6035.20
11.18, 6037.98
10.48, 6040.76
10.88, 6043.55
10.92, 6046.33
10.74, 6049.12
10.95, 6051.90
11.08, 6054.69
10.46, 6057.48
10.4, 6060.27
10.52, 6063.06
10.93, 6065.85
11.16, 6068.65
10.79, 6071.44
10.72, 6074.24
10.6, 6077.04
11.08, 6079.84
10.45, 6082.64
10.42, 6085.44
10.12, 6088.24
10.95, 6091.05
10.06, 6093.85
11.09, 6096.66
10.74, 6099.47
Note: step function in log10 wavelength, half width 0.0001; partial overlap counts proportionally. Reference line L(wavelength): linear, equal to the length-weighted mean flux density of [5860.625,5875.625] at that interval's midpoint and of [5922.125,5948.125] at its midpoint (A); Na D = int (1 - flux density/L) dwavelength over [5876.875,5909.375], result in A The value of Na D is 2.7 A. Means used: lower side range 10.5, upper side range 10.6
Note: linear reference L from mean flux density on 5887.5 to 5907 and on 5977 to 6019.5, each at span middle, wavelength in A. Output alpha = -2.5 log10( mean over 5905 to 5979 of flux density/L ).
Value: -0.08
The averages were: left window 9.28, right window 10.5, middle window 10.6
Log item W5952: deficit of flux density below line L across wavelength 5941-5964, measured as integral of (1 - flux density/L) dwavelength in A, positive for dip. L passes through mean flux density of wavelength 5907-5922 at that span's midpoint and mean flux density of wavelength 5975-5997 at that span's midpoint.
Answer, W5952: -0.7 A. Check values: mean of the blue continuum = 10.4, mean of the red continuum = 10.4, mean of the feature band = 10.7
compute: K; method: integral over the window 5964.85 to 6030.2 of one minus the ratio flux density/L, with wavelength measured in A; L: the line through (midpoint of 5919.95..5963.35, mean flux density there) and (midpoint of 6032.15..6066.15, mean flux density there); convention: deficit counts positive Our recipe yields 1.0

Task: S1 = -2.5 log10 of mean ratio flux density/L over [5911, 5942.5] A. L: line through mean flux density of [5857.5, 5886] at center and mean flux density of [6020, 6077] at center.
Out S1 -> 0.01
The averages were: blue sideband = 10.4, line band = 10.4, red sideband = 10.8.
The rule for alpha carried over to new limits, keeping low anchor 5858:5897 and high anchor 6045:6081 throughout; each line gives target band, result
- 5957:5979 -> -0.039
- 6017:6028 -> 0.029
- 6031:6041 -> -0.031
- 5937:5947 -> -0.030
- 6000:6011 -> -0.015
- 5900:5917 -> -0.026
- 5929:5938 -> -0.029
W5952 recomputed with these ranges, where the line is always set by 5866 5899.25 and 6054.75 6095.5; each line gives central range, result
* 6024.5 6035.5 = -0.4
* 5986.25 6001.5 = -0.4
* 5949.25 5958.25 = -0.5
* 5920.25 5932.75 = -0.8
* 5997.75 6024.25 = -0.7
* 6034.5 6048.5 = -0.5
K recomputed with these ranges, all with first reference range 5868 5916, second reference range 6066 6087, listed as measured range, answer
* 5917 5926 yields -0.43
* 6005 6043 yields -0.64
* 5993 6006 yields -0.38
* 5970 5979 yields -0.51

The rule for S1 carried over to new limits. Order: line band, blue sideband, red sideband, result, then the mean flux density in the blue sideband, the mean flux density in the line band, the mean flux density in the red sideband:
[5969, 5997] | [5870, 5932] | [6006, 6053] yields 0.00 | 10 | 10.5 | 10.7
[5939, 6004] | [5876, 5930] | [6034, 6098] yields -0.03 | 9.96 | 10.6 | 10.7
